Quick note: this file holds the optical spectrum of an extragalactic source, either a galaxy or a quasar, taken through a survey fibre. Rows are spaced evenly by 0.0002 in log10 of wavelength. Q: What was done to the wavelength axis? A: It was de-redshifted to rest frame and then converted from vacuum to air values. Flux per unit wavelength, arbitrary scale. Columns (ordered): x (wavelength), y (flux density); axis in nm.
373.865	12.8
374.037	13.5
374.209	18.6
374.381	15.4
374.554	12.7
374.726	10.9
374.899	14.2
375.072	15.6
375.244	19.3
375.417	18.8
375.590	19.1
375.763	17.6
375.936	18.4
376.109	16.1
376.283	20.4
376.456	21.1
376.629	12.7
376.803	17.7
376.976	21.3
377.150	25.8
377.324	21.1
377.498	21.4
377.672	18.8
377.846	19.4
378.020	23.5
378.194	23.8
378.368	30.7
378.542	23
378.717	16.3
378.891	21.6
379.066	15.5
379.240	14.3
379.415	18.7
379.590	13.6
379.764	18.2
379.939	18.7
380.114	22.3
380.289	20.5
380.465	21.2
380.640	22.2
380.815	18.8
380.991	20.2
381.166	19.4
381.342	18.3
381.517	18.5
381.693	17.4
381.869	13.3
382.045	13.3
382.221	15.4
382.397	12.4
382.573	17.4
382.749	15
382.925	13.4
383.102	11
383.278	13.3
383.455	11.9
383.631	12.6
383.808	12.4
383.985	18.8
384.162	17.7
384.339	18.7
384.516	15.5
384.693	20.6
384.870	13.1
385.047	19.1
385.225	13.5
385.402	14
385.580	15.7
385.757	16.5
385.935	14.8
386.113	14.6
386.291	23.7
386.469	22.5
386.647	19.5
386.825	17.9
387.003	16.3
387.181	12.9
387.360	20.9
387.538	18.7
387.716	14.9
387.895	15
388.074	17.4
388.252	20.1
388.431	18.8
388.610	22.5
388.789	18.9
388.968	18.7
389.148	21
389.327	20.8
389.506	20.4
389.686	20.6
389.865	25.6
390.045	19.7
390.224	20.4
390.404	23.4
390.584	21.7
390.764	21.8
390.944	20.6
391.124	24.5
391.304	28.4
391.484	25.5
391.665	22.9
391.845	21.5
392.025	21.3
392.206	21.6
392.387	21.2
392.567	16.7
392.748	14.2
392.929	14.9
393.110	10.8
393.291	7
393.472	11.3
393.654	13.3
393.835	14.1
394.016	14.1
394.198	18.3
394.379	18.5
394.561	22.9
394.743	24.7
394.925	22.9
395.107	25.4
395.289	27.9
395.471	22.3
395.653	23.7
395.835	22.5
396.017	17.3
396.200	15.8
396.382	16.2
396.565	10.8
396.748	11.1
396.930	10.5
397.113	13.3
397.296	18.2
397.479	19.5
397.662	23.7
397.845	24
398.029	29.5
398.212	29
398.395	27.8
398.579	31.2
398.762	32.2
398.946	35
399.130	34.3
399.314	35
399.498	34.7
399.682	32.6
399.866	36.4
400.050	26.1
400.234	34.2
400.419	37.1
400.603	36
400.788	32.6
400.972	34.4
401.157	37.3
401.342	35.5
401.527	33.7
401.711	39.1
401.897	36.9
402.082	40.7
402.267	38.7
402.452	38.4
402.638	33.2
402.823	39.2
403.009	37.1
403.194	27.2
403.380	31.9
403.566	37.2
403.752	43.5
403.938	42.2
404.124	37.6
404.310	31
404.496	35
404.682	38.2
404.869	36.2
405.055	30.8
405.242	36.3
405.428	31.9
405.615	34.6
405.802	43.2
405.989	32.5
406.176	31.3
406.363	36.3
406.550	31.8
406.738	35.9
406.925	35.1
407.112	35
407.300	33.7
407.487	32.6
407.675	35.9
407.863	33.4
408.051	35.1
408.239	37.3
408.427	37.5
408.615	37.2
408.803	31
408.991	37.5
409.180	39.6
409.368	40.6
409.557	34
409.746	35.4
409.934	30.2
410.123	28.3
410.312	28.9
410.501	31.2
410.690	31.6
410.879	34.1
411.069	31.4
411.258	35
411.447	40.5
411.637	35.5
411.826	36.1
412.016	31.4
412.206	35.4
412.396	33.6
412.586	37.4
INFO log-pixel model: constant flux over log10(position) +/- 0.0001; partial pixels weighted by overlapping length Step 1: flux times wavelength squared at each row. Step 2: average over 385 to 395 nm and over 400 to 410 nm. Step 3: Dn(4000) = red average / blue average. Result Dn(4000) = 2.0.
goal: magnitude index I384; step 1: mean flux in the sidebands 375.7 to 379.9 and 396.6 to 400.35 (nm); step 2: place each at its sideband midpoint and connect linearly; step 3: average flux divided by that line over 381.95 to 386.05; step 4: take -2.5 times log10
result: 0.402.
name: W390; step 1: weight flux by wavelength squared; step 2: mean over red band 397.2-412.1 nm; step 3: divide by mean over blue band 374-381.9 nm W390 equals 2.1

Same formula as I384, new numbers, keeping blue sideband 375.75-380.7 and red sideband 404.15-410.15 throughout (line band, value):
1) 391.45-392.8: 0.30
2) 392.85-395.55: 0.50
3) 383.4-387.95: 0.39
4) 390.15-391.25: 0.18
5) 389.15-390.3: 0.21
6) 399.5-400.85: -0.08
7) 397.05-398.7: 0.23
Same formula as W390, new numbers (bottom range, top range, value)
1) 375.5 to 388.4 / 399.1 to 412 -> 2.22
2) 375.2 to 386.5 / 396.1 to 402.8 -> 1.82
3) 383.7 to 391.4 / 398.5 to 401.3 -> 1.91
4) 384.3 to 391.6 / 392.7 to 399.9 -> 1.17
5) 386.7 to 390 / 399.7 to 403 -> 2.01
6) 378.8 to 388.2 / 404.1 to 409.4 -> 2.35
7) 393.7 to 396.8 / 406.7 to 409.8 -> 1.97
